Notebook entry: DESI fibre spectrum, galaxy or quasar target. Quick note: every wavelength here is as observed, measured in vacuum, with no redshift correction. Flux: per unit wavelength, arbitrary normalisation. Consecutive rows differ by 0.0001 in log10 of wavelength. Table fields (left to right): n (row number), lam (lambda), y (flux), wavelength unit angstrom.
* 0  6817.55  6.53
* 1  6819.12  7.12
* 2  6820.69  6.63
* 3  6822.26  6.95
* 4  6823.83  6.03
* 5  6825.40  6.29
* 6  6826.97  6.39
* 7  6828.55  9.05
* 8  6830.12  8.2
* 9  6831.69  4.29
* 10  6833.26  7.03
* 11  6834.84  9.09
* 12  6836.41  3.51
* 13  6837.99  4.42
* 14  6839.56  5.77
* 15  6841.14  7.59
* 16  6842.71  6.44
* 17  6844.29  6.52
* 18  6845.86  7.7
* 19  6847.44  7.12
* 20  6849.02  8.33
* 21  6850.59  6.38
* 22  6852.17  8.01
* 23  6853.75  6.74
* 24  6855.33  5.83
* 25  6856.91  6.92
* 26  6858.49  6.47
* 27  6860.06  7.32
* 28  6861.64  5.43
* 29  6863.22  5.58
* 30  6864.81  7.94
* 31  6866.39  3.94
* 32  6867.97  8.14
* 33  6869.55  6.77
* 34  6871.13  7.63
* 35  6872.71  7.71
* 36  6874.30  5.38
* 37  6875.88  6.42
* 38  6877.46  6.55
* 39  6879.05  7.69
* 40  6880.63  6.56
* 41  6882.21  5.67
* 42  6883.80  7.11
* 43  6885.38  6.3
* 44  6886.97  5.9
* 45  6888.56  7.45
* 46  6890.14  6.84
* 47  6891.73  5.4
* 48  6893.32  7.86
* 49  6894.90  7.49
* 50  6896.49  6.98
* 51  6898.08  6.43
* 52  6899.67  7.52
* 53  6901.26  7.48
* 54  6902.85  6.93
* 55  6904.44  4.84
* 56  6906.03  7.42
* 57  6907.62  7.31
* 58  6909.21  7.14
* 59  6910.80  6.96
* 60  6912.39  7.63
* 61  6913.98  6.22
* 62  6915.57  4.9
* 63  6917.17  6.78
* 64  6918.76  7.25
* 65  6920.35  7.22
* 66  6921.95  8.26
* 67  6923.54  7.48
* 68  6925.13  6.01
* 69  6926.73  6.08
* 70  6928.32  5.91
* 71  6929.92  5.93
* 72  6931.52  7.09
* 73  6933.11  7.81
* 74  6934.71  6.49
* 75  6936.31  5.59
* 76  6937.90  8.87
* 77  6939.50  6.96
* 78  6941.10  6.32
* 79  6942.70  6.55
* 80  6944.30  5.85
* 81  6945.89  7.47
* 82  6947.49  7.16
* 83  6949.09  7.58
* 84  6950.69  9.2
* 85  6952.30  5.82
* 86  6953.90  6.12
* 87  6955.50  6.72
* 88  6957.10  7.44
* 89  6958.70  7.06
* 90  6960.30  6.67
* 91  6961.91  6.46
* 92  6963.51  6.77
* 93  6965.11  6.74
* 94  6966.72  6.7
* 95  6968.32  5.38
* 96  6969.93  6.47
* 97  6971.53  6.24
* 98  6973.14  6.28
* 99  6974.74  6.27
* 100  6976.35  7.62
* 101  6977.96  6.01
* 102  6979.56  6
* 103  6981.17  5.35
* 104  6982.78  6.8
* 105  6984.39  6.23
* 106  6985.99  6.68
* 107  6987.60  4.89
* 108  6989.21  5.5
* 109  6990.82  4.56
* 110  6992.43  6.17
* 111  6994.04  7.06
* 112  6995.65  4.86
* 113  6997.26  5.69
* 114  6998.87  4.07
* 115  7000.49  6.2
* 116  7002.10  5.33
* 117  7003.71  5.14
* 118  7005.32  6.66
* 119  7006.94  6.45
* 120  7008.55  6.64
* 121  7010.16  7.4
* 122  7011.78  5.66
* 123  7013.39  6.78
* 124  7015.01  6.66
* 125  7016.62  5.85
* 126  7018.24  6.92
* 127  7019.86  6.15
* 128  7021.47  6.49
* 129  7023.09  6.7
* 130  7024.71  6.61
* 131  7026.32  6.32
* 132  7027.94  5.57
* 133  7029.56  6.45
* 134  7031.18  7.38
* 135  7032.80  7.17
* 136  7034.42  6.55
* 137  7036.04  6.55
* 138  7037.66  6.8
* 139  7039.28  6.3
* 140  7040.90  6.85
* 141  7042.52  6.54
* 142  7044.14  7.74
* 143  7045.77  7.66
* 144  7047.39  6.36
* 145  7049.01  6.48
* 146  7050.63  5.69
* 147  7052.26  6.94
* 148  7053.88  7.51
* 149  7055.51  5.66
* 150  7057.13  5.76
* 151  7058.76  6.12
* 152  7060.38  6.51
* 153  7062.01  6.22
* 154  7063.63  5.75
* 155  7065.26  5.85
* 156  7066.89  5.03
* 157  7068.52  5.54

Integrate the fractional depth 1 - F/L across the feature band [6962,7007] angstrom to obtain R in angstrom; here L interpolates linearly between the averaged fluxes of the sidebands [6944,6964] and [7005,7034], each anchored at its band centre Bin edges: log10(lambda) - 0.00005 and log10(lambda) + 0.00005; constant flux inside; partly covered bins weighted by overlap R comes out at 5.2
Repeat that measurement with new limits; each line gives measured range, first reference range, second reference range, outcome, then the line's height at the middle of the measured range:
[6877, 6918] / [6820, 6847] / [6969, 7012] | -2.5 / 6.35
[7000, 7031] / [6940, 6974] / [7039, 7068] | 0.8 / 6.51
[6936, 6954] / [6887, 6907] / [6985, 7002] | -2.4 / 6.21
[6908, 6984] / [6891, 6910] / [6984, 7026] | -2.1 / 6.53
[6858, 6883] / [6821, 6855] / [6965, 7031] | 0.2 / 6.62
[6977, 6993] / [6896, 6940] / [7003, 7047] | 2.0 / 6.68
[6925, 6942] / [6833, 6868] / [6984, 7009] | -1.6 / 6.1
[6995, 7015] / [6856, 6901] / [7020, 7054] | 2.2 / 6.68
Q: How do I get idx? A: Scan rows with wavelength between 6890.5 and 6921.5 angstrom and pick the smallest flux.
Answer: 4.84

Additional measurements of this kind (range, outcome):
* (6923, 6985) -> 5.35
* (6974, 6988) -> 4.89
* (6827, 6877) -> 3.51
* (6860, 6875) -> 3.94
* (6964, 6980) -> 5.38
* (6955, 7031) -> 4.07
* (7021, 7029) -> 5.57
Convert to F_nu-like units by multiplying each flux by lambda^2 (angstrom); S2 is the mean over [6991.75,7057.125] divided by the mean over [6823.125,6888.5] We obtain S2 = 1.01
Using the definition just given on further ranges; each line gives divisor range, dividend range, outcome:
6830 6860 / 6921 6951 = 1.07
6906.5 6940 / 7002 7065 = 0.97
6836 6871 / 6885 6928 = 1.06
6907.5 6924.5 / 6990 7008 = 0.83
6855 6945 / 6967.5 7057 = 0.97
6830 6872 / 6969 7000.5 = 0.93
